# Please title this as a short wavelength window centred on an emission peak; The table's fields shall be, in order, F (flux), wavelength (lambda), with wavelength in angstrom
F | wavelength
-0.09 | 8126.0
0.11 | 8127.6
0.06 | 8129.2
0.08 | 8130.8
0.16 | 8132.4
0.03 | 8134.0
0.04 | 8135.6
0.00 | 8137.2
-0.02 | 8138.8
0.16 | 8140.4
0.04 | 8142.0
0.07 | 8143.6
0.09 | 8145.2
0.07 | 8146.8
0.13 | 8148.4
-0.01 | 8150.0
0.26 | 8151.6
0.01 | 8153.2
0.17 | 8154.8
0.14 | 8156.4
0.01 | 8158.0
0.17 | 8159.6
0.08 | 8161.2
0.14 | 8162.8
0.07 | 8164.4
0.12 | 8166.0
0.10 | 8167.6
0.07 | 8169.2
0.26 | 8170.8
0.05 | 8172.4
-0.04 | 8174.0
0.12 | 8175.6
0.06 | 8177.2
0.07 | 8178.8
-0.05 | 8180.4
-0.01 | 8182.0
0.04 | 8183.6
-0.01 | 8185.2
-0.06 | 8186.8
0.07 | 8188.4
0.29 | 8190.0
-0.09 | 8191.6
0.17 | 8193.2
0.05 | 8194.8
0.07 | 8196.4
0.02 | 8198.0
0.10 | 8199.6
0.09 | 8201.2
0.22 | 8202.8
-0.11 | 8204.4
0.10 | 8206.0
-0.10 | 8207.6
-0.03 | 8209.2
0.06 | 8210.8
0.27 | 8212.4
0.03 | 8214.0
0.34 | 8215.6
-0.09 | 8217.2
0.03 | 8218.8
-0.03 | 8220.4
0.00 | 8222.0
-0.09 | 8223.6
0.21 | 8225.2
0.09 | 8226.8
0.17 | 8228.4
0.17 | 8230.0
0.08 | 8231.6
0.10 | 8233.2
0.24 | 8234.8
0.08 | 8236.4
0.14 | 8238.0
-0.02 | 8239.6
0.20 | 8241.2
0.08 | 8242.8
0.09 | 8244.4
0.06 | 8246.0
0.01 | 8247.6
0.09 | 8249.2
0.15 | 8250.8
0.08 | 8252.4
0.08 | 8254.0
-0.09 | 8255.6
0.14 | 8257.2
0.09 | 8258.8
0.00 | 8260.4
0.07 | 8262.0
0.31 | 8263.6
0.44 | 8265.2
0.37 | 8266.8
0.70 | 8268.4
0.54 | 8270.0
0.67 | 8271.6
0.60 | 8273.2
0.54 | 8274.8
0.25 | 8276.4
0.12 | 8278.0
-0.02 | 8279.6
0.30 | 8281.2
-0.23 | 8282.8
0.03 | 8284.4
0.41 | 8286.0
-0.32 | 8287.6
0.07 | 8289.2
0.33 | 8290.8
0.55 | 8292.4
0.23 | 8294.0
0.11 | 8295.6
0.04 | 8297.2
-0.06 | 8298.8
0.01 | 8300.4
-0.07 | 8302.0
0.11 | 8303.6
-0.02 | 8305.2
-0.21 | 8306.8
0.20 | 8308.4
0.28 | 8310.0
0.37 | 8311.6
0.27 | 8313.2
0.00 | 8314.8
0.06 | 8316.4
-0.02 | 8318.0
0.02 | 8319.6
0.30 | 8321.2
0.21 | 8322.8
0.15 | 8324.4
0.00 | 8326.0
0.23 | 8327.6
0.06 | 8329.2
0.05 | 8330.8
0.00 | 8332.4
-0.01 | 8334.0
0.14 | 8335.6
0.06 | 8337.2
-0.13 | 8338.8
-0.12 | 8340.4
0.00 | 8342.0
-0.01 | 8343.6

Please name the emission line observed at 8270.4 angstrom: [O II] 3727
